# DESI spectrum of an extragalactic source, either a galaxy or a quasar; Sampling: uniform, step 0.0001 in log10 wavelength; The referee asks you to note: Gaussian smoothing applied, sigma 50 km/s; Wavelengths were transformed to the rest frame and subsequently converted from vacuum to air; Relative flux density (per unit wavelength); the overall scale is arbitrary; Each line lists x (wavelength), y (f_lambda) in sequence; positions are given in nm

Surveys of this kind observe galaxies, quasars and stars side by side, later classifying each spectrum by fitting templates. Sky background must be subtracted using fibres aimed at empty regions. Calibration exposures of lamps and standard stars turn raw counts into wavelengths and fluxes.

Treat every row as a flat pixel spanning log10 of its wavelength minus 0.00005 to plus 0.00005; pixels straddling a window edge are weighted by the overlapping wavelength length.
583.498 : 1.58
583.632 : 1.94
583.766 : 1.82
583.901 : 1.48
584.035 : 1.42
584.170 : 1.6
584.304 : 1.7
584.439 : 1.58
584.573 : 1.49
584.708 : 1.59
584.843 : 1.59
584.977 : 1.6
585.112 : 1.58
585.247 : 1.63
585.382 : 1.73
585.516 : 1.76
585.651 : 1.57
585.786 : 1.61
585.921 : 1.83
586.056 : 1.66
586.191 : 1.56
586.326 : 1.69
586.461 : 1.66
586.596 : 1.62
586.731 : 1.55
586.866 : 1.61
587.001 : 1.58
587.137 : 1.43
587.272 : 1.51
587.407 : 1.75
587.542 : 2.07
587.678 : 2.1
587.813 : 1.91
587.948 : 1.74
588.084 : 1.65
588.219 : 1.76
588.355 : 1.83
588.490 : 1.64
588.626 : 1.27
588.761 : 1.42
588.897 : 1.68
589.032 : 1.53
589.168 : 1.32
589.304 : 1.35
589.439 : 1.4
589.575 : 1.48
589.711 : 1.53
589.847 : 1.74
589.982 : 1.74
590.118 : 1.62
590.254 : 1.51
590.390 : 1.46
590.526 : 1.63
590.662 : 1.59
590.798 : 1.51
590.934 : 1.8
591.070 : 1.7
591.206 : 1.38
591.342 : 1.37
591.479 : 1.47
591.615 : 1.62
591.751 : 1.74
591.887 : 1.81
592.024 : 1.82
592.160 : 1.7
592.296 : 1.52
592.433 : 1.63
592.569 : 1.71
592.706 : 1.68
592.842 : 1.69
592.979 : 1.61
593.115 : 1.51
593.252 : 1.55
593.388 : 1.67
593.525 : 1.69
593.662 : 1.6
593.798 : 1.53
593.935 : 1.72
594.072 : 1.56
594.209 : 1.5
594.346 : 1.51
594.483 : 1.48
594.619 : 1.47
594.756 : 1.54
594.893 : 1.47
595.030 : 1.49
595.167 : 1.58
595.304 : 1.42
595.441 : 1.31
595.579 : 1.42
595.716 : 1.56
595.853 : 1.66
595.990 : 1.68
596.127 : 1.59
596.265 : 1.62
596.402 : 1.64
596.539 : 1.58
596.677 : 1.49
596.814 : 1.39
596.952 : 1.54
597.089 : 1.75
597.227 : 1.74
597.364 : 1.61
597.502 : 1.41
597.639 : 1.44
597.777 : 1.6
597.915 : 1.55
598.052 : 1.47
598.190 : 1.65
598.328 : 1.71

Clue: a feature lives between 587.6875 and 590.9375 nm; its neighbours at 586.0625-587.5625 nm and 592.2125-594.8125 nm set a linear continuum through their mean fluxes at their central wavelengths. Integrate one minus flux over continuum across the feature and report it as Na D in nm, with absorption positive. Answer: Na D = 0.04 nm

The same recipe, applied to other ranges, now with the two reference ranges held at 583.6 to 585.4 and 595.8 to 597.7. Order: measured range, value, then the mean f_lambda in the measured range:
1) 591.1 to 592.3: -0.01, 1.61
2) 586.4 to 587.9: -0.09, 1.71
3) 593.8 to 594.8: 0.03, 1.54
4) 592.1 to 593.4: -0.03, 1.63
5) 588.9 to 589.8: 0.08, 1.46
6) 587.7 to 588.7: -0.06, 1.7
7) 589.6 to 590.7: 0.00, 1.6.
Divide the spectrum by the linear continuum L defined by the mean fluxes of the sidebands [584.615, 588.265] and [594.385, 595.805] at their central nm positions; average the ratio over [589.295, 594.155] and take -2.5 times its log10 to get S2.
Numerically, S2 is -0.03 mag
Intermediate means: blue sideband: 1.68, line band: 1.6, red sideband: 1.48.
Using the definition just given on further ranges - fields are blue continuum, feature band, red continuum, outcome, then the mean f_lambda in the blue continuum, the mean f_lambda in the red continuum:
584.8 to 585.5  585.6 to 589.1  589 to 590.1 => -0.06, 1.64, 1.52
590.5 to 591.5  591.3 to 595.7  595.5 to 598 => -0.01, 1.56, 1.57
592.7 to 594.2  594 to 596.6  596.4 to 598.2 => 0.04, 1.61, 1.56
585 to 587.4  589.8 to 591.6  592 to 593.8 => 0.04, 1.62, 1.64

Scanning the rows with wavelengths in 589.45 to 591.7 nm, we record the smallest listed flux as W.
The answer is 1.37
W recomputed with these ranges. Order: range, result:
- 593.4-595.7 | 1.31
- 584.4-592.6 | 1.27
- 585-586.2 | 1.56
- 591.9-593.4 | 1.51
